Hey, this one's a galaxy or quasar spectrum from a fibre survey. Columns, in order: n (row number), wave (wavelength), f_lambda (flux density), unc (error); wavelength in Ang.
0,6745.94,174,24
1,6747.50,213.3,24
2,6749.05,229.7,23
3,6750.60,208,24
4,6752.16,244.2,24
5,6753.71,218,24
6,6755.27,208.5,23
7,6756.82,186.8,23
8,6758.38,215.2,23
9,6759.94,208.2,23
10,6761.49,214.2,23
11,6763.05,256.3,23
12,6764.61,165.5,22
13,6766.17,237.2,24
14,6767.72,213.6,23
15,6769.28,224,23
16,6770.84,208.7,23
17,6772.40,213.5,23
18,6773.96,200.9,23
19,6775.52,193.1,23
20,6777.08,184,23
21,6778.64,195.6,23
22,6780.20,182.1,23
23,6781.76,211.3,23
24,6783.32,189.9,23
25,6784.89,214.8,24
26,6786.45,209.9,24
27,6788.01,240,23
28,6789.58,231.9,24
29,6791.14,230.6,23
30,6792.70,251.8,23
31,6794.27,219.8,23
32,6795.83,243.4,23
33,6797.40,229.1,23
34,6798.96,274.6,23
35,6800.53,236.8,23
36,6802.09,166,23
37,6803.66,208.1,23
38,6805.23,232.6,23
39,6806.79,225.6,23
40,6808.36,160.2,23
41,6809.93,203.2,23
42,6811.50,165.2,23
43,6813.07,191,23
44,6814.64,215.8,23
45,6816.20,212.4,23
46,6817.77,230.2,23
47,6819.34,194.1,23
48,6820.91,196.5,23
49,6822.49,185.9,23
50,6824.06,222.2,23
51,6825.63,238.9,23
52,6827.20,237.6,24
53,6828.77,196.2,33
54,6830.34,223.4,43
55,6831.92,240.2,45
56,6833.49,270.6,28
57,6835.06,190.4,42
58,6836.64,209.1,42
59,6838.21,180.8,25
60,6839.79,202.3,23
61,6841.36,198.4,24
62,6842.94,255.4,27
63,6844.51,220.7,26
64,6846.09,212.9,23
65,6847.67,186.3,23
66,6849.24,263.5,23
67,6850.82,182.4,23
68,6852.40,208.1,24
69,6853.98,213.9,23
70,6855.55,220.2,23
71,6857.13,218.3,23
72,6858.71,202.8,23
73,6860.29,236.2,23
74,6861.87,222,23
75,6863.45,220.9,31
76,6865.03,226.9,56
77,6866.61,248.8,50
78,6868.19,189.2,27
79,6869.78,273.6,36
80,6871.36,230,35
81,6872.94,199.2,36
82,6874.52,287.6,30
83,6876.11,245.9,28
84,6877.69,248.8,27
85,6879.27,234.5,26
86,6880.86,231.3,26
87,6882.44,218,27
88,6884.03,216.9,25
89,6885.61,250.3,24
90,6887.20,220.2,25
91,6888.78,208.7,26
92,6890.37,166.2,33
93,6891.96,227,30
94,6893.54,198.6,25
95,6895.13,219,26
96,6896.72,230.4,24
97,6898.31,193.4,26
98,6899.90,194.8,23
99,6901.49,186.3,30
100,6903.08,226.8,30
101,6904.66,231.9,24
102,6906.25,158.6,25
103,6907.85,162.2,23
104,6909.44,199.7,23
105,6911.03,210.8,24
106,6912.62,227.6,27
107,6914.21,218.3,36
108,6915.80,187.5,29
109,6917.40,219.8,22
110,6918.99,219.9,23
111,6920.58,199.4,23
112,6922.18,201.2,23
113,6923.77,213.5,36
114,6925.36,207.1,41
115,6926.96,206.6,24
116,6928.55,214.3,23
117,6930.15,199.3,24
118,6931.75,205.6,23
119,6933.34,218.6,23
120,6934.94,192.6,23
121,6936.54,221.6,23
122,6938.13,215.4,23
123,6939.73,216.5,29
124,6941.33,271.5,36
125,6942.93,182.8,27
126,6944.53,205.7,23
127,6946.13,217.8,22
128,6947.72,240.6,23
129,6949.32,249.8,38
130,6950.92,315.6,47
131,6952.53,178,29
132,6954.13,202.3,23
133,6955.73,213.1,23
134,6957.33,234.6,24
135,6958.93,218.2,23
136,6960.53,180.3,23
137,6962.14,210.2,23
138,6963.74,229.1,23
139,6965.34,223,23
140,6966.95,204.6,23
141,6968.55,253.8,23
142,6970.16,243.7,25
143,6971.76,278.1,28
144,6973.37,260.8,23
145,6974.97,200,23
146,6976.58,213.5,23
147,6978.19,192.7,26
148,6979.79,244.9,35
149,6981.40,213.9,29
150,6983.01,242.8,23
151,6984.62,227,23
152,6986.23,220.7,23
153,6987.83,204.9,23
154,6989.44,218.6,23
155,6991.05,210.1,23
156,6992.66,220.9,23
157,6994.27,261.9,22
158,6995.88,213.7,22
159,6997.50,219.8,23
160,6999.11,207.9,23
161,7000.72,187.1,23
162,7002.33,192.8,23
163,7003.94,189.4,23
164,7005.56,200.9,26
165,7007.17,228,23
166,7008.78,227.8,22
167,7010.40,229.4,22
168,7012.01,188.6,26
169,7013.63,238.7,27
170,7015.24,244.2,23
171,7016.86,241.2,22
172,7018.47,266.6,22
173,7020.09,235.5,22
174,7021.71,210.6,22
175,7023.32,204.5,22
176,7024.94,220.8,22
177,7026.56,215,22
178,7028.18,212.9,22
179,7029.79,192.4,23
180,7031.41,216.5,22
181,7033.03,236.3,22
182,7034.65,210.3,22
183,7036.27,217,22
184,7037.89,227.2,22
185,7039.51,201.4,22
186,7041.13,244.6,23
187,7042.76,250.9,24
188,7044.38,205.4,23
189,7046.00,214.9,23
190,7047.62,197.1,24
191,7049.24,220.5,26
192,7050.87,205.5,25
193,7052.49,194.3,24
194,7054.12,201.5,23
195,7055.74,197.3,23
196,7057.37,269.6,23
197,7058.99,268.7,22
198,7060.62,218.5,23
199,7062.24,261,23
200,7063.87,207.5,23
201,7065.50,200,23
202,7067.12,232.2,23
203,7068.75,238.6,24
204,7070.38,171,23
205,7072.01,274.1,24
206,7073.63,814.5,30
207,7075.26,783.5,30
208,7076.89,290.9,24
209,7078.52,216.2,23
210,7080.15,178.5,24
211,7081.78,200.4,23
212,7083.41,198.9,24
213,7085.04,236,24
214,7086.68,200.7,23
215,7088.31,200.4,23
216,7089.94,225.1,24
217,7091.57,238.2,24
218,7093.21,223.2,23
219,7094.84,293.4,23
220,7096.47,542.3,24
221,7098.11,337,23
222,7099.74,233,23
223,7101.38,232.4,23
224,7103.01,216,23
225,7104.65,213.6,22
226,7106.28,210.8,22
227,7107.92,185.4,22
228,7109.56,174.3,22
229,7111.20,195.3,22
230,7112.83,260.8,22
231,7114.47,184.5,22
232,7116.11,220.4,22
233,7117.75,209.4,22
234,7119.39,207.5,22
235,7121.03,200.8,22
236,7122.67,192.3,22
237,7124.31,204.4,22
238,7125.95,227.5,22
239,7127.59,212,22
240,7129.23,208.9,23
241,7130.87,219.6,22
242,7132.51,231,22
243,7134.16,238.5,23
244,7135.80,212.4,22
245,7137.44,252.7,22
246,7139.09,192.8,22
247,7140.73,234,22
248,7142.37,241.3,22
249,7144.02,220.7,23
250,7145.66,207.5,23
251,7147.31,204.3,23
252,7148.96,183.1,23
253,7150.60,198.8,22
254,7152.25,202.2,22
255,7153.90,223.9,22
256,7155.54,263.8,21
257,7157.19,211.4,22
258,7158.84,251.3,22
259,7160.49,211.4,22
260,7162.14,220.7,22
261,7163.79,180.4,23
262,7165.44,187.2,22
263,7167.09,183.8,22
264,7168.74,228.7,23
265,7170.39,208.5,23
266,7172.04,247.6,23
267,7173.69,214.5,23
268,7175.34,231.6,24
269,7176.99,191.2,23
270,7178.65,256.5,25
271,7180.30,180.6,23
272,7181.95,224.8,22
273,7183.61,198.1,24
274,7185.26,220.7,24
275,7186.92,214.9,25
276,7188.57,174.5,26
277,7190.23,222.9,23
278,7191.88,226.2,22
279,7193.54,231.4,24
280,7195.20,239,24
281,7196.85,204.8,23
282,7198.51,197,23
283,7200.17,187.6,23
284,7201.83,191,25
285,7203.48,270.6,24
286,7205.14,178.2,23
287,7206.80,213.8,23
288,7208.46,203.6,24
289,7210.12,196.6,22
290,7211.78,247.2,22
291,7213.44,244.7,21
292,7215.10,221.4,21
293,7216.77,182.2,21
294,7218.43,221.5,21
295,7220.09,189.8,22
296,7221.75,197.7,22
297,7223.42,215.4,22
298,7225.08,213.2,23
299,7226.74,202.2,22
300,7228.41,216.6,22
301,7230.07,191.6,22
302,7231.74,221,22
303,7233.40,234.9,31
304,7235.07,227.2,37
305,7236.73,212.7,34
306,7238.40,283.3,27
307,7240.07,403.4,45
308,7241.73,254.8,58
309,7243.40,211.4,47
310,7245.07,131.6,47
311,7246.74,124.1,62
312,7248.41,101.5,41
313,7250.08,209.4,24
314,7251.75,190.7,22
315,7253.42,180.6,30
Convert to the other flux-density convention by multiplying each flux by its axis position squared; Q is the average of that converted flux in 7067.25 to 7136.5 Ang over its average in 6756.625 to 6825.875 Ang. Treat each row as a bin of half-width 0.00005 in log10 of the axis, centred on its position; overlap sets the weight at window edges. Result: 1.3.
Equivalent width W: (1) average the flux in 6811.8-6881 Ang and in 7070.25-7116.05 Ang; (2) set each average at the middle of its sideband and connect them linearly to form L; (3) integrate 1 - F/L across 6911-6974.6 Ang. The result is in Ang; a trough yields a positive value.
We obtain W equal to 5.8 Ang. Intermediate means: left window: 220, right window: 277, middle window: 220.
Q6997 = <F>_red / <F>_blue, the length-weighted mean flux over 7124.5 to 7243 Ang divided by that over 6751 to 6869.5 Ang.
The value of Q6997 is 1.02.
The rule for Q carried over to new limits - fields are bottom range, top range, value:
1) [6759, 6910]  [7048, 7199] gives 1.18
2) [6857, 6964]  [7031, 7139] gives 1.18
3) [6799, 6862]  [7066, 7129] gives 1.31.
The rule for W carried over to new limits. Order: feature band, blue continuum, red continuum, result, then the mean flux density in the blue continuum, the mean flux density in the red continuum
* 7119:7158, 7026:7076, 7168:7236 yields 2.7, 258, 214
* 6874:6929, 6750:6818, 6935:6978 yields 1.9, 213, 225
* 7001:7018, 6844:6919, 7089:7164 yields 0.3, 217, 227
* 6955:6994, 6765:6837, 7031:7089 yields 2.7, 214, 253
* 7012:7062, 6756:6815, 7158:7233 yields -2.4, 212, 212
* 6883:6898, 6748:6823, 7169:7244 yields 0.0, 212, 221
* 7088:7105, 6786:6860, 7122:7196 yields -4.4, 216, 216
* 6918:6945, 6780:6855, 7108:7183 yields 0.4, 215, 214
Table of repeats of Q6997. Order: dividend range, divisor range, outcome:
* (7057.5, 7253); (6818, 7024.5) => 1.05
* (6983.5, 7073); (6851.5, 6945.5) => 1.03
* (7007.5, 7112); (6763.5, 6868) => 1.15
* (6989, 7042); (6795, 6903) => 1.01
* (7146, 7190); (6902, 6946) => 1.02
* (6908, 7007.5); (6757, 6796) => 1.02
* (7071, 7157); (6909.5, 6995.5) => 1.13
